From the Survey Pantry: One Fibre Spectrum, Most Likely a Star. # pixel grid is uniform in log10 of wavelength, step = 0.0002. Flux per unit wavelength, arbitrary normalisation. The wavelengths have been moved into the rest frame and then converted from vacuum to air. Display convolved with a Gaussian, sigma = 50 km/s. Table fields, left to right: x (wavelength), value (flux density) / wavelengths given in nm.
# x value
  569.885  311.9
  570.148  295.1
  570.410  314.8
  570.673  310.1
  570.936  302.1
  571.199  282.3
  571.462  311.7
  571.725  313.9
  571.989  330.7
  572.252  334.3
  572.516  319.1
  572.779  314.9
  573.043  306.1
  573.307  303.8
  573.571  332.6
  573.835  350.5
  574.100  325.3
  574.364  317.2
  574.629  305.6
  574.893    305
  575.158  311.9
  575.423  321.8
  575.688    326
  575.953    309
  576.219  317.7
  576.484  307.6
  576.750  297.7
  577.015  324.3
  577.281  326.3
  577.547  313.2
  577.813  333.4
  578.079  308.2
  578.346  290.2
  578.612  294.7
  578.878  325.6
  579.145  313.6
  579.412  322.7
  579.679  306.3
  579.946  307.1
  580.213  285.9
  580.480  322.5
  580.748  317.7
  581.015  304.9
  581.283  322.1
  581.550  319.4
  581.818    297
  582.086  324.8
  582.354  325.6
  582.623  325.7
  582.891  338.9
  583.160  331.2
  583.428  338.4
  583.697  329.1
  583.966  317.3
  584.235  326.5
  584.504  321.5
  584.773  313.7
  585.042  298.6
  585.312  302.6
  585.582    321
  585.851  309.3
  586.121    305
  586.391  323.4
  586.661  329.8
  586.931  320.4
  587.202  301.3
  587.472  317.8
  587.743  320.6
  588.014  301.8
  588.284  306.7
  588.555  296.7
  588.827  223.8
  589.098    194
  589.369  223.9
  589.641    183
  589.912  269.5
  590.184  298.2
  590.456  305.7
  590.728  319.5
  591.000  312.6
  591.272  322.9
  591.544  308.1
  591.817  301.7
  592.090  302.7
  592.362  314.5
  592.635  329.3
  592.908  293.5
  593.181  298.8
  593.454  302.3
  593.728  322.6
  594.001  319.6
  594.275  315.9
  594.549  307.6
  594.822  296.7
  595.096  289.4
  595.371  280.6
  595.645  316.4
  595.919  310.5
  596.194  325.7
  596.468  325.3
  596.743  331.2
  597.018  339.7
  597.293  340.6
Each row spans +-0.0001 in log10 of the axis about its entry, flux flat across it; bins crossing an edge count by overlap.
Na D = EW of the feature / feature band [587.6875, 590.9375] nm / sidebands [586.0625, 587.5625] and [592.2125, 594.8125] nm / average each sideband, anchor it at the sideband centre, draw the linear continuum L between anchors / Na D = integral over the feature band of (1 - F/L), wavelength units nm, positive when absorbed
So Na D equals 0.461 nm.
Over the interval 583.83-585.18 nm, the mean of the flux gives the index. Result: 316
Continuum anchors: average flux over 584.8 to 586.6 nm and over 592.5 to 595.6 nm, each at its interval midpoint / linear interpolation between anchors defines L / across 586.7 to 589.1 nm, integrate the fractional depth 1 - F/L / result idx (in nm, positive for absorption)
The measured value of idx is 0.12 nm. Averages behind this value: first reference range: 311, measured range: 294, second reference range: 305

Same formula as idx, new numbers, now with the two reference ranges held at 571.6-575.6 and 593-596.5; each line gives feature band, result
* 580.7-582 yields 0.01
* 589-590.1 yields 0.31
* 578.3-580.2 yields 0.05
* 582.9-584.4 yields -0.07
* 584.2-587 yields -0.02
